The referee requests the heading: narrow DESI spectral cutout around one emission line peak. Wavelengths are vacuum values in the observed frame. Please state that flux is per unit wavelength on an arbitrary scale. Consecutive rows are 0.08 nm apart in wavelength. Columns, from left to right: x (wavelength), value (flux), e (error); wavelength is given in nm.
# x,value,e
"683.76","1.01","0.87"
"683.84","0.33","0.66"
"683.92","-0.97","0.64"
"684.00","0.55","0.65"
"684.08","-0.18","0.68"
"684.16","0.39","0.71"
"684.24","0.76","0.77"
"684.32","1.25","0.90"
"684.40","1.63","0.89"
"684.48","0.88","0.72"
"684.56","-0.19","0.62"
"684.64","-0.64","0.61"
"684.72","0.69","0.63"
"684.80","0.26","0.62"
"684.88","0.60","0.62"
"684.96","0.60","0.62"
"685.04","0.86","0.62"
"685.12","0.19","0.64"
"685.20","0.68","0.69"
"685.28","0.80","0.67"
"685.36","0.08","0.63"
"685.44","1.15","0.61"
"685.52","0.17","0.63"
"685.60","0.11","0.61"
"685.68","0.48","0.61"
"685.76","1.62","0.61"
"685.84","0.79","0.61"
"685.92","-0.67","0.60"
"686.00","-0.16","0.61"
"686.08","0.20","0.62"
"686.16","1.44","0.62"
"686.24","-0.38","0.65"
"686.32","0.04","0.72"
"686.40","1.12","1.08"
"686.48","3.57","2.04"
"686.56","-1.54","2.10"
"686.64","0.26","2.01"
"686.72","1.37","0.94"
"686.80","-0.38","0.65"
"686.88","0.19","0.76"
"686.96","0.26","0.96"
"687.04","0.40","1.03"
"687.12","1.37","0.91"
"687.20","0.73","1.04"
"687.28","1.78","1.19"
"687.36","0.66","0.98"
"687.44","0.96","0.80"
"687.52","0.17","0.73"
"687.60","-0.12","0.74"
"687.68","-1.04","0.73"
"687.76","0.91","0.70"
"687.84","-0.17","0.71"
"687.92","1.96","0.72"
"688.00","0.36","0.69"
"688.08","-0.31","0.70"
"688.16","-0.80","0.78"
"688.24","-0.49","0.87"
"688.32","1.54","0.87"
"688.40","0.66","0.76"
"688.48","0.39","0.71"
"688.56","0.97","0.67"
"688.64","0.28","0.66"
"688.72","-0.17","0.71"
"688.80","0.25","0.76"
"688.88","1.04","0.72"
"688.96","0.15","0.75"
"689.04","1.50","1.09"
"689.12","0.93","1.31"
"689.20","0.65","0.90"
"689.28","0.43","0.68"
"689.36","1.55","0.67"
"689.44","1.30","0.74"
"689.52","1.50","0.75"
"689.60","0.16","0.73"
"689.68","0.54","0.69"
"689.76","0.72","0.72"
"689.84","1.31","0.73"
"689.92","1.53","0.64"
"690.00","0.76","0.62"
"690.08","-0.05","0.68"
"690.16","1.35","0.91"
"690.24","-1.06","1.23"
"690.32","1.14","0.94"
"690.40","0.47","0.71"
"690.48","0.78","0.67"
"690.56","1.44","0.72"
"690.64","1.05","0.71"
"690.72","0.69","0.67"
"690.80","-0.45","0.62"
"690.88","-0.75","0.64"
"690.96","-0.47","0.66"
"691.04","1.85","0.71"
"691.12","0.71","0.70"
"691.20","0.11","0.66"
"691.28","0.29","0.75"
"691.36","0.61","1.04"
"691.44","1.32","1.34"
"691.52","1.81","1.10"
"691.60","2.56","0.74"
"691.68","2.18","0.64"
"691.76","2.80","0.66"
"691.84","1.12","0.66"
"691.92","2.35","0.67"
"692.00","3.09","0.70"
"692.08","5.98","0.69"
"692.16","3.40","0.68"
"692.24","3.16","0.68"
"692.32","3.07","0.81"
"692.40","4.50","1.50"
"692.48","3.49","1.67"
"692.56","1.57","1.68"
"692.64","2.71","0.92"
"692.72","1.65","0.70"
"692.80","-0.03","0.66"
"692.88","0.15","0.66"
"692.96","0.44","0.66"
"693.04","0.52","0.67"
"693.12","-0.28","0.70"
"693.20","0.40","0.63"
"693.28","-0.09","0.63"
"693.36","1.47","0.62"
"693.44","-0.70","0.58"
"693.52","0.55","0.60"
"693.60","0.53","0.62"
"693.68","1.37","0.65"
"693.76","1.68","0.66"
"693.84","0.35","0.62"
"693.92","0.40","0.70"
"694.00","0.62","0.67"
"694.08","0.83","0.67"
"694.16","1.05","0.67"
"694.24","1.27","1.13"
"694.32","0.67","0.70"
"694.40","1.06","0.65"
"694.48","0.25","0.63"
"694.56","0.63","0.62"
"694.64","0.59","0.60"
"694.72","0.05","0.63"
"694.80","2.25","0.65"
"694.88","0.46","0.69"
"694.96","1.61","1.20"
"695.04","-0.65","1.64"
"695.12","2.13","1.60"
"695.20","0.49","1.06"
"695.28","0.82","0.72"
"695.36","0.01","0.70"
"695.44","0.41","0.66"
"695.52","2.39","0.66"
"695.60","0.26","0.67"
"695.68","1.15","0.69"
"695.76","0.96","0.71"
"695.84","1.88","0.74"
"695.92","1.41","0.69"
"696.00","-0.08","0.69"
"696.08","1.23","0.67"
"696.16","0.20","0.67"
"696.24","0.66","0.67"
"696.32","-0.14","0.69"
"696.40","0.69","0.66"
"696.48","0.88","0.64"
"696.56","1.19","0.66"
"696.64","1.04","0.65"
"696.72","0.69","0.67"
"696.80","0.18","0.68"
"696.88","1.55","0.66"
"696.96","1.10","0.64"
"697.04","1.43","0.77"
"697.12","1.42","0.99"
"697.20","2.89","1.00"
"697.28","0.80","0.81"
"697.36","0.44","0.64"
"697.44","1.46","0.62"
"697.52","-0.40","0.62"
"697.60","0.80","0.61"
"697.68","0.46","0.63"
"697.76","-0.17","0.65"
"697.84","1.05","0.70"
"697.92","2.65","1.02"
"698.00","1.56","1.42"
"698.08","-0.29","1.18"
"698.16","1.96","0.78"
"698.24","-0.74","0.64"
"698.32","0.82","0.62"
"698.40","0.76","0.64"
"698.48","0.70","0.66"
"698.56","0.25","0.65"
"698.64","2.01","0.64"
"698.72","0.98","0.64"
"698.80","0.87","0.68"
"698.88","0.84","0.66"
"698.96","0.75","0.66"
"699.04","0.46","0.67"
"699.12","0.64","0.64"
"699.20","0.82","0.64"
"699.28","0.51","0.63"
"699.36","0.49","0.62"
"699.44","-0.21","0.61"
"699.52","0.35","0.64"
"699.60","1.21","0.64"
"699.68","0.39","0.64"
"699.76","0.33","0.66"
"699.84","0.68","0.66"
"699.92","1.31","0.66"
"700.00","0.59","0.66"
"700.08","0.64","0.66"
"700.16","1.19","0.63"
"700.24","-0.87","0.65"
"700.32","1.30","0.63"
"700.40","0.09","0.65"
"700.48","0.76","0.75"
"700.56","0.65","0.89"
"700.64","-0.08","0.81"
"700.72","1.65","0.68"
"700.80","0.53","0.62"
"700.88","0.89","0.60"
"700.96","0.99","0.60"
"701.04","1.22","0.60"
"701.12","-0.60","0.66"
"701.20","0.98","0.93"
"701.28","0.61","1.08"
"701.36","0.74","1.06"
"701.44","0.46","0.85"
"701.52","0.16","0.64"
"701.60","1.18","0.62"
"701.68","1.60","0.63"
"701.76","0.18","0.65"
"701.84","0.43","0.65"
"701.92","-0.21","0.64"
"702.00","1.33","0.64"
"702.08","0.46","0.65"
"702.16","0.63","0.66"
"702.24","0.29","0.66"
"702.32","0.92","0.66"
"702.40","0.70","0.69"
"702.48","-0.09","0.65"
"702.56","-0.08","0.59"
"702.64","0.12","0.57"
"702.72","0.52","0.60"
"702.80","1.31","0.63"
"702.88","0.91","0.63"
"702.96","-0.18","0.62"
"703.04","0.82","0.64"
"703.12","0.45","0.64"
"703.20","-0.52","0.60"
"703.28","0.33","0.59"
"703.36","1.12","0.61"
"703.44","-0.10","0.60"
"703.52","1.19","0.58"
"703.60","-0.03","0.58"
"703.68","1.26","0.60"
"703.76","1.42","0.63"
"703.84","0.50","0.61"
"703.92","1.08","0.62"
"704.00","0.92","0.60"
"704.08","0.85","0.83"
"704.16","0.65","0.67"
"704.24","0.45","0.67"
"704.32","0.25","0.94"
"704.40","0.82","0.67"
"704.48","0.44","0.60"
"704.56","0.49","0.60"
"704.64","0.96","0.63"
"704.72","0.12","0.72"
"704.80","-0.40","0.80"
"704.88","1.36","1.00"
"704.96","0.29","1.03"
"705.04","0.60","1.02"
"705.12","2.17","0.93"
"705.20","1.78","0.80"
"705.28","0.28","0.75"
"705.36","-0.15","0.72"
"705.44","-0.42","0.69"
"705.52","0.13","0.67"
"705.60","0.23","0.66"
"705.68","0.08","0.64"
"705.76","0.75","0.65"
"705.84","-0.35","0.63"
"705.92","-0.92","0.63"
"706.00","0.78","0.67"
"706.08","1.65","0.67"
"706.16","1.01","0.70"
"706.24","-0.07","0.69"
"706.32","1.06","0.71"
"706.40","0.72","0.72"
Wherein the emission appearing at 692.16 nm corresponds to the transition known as [O II] 3727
